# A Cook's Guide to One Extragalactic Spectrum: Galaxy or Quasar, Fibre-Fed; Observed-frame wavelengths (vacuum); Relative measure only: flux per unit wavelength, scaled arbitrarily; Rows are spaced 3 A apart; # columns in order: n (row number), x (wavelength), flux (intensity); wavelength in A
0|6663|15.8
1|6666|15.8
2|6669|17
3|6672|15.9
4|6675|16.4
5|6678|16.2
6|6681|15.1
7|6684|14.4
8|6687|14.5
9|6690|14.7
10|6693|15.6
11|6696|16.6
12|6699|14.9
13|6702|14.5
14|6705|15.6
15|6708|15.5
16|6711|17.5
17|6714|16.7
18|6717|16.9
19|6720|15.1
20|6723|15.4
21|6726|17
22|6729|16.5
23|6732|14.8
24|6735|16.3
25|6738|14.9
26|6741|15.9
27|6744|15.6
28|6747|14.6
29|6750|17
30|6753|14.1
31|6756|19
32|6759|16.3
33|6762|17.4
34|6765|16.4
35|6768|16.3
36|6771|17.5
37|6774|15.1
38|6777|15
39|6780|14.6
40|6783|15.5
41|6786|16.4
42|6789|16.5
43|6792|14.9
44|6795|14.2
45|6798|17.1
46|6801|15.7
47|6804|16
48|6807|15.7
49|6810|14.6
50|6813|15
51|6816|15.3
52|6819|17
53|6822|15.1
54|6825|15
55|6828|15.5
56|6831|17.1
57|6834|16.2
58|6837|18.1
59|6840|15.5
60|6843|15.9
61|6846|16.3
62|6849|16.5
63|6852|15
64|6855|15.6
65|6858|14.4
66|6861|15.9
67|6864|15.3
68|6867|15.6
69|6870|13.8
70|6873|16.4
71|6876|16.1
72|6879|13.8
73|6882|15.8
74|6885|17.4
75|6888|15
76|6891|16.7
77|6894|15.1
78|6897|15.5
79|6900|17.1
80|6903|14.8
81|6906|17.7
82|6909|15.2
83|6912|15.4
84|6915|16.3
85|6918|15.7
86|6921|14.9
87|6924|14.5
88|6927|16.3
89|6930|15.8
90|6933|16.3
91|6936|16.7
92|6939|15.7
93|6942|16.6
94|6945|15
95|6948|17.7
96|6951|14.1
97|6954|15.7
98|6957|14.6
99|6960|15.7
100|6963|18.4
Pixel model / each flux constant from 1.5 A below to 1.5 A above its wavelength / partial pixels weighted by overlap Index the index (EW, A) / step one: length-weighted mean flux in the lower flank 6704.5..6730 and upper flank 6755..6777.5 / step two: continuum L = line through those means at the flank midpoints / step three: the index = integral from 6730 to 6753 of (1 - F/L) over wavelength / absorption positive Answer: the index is 1.3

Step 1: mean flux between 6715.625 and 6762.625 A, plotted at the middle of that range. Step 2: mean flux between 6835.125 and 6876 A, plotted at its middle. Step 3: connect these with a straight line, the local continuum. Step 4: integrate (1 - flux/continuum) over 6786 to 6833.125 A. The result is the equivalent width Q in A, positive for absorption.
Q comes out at 0.5 A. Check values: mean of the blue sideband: 16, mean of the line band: 15.7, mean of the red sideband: 15.7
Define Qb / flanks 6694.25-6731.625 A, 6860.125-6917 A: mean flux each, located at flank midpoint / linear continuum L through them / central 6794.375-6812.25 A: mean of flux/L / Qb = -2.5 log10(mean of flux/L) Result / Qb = 0.02 mag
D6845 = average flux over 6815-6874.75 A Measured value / 15.8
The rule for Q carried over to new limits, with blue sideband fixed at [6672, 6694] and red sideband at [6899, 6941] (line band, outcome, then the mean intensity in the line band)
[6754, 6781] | -1.5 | 16.4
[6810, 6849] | -0.8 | 16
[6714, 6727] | -0.6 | 16.1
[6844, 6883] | 0.8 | 15.4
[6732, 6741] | 0.0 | 15.5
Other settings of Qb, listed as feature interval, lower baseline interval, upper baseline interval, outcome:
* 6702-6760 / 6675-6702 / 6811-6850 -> -0.03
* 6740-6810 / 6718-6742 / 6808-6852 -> -0.01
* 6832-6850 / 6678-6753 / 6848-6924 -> -0.06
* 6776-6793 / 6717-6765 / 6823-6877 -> 0.03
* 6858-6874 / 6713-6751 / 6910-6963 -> 0.04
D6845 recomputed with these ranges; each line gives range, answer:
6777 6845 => 15.8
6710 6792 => 16.1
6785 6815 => 15.6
